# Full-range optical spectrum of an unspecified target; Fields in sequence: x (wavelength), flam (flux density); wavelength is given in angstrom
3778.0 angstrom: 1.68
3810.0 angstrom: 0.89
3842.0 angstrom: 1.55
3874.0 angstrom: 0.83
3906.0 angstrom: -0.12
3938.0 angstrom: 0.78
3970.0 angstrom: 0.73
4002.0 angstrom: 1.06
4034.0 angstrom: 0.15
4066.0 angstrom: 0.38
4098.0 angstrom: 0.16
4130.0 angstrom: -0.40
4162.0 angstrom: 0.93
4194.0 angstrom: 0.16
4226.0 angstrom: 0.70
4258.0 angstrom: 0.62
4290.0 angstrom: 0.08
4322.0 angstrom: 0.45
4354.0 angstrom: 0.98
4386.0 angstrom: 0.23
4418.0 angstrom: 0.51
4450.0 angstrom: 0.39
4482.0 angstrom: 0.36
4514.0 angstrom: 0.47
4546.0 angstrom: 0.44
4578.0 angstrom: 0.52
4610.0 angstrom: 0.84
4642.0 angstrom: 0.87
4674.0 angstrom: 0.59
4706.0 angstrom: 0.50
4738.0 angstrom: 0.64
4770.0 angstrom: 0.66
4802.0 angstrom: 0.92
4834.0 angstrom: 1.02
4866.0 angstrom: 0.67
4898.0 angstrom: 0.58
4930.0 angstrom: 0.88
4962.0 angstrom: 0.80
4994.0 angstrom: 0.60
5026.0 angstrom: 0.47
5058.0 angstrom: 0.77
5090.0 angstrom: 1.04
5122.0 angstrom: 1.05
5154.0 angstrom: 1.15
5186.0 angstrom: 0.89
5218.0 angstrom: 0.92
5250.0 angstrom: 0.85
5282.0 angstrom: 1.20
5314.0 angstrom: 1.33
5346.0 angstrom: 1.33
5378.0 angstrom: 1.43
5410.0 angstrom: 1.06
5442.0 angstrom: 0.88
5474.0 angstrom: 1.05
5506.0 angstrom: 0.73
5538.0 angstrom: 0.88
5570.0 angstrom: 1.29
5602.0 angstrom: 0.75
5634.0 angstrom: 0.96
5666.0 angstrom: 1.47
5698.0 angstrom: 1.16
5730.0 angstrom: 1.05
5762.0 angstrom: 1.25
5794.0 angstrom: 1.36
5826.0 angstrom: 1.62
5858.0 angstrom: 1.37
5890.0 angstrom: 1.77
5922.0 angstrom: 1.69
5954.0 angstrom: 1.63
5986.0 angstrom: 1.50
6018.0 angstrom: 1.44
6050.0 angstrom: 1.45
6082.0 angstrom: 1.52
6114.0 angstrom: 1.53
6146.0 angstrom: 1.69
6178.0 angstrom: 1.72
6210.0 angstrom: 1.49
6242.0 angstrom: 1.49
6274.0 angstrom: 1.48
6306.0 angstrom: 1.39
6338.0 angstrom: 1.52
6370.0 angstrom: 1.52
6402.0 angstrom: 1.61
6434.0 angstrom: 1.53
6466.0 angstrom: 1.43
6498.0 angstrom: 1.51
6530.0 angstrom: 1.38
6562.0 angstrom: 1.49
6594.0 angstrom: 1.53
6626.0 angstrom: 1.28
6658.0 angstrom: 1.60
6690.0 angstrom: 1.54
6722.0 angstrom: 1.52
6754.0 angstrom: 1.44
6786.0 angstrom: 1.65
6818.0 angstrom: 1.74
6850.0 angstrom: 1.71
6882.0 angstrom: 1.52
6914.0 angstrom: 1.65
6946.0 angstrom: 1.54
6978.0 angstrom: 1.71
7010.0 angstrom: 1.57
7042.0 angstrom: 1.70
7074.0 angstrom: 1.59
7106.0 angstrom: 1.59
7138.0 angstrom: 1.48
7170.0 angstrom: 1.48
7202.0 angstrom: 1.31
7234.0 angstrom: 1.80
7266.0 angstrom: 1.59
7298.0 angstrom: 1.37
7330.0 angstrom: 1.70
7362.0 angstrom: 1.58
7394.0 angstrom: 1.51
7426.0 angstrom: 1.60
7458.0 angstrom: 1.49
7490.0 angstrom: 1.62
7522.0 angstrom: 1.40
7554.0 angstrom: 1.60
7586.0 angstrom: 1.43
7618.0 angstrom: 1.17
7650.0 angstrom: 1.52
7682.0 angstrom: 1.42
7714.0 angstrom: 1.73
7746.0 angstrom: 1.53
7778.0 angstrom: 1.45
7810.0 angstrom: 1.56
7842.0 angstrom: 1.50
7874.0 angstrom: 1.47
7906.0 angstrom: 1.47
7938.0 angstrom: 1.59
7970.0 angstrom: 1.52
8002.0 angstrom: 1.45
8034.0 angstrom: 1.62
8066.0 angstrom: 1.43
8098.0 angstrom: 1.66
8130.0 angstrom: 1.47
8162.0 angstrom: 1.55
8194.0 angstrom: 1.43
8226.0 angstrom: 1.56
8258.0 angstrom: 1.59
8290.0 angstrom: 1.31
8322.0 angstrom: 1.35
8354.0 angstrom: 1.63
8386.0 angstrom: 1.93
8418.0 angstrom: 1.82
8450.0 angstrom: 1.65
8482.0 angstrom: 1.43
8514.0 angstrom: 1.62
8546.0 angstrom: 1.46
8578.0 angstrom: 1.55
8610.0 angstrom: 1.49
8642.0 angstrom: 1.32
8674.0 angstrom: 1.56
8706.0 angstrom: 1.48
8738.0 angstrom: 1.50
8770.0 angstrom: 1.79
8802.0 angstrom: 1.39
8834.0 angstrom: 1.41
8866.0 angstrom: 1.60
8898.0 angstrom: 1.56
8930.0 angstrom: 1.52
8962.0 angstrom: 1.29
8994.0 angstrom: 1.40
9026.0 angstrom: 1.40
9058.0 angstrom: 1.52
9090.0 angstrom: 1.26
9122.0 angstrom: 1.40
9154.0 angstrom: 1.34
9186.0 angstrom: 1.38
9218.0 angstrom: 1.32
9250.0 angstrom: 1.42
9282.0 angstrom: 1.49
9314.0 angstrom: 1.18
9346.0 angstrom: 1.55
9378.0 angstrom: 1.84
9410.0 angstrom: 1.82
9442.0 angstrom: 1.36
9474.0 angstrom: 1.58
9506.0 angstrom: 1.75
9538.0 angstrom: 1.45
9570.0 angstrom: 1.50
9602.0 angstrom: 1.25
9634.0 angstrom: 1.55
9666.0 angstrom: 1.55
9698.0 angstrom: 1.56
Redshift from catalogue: 0.279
